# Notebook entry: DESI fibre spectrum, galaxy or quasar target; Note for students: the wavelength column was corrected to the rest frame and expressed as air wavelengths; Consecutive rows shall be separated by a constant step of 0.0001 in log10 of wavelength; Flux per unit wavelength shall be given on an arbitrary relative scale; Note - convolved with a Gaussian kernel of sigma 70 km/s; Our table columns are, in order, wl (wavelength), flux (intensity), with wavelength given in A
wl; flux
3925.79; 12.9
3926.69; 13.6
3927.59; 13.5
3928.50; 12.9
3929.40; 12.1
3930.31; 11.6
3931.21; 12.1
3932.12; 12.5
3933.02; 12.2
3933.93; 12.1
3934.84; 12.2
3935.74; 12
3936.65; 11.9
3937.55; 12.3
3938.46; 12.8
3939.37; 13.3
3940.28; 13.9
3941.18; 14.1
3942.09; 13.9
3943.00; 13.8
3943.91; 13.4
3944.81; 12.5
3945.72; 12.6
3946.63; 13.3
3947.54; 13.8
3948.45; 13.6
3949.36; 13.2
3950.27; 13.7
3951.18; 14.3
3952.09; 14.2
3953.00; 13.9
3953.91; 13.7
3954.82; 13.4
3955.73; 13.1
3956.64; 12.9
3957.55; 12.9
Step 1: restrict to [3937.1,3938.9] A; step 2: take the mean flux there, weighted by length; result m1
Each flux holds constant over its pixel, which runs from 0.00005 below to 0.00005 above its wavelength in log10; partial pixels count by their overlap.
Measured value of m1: 12.5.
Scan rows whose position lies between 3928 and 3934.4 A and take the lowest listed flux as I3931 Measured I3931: 11.6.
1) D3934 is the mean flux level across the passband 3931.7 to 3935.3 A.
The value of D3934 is 12.3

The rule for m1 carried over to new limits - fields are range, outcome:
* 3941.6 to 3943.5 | 13.8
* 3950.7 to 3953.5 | 14.1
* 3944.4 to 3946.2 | 12.5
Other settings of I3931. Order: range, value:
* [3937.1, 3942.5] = 12.3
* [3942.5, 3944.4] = 13.4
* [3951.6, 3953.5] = 13.9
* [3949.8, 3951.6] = 13.7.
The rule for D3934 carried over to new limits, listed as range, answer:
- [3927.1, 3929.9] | 12.8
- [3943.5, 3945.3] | 13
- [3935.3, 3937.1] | 11.9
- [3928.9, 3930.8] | 11.9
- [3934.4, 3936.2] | 12.1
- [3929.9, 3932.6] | 12.1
